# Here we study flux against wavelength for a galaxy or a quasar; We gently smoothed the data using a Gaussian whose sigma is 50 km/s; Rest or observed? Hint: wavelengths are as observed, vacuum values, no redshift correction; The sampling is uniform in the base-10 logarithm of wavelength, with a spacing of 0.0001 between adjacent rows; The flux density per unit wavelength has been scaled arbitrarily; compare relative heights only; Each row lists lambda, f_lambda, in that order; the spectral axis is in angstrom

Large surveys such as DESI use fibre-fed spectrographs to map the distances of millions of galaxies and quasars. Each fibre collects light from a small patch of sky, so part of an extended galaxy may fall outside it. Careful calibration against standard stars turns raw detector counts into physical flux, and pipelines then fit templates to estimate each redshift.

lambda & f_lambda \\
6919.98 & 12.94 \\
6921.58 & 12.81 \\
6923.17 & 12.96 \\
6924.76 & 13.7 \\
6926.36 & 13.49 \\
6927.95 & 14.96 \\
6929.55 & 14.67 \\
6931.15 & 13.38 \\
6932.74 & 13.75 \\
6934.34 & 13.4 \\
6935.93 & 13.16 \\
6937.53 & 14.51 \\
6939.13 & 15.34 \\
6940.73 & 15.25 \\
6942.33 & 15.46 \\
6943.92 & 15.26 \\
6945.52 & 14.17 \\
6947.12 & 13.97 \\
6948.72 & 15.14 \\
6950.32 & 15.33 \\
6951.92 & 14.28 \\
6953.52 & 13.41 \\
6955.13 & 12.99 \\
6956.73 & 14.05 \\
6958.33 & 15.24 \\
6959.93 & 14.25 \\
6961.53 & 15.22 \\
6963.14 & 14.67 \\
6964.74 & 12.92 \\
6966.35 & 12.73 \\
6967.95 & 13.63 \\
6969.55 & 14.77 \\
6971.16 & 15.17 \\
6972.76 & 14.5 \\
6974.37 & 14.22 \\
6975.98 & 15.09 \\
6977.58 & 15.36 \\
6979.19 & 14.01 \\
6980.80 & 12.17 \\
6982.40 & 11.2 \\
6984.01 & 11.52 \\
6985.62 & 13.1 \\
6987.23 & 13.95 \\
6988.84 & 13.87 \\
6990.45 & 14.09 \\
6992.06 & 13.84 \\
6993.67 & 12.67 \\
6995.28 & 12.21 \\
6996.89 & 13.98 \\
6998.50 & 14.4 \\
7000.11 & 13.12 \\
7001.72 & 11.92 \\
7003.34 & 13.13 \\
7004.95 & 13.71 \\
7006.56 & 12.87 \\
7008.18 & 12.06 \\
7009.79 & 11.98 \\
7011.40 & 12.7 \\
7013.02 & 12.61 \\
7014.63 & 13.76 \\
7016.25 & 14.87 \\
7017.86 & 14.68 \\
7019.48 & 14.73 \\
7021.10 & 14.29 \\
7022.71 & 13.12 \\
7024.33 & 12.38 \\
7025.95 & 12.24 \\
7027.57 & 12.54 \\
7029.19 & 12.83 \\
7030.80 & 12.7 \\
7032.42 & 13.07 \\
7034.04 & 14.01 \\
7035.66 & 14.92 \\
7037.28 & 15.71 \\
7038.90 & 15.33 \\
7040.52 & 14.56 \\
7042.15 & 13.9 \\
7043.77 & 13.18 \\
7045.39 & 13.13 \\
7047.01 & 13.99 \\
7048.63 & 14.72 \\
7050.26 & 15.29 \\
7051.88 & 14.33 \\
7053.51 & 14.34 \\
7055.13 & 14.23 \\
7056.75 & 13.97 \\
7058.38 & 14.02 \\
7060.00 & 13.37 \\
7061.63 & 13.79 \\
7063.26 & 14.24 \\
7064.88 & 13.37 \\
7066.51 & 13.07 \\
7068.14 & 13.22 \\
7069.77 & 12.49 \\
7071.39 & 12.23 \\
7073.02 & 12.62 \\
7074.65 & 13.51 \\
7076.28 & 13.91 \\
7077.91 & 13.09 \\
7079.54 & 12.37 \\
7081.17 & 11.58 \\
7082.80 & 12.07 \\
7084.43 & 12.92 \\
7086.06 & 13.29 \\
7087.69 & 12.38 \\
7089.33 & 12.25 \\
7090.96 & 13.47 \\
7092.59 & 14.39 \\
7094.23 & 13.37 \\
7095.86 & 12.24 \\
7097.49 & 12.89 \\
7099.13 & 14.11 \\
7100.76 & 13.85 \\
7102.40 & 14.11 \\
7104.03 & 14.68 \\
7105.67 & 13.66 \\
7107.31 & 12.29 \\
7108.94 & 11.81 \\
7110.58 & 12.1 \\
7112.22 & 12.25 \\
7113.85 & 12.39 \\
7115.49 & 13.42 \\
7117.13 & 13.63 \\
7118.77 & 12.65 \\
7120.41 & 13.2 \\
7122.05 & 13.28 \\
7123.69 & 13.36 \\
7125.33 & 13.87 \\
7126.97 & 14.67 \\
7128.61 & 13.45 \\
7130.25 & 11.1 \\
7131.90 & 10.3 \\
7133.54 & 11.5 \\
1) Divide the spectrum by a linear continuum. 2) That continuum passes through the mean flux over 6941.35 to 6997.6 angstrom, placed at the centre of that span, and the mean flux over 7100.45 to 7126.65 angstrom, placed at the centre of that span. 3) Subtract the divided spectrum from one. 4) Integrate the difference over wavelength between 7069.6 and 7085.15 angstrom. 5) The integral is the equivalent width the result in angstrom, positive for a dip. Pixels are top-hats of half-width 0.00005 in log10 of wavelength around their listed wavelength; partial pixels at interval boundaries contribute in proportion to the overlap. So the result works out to 0.8 angstrom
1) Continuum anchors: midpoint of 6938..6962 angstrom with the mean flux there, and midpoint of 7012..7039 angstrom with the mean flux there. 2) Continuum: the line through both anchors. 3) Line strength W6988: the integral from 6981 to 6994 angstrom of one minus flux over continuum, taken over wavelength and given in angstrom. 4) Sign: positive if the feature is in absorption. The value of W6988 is 1.1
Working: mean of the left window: 14.6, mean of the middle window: 13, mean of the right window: 13.7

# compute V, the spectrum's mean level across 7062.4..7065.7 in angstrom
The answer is 13.8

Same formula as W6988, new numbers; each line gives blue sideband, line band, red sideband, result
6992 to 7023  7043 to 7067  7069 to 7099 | -1.7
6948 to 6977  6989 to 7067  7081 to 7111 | 0.4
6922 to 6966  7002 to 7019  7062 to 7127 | 0.6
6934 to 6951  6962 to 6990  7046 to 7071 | 1.4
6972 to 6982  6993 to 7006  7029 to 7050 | 0.9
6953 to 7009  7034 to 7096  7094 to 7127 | -1.1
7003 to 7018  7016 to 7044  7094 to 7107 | -1.2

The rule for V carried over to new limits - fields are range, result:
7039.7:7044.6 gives 13.9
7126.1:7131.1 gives 13.1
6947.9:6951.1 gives 15.2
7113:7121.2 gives 13.1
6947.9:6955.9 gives 14.2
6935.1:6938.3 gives 13.8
